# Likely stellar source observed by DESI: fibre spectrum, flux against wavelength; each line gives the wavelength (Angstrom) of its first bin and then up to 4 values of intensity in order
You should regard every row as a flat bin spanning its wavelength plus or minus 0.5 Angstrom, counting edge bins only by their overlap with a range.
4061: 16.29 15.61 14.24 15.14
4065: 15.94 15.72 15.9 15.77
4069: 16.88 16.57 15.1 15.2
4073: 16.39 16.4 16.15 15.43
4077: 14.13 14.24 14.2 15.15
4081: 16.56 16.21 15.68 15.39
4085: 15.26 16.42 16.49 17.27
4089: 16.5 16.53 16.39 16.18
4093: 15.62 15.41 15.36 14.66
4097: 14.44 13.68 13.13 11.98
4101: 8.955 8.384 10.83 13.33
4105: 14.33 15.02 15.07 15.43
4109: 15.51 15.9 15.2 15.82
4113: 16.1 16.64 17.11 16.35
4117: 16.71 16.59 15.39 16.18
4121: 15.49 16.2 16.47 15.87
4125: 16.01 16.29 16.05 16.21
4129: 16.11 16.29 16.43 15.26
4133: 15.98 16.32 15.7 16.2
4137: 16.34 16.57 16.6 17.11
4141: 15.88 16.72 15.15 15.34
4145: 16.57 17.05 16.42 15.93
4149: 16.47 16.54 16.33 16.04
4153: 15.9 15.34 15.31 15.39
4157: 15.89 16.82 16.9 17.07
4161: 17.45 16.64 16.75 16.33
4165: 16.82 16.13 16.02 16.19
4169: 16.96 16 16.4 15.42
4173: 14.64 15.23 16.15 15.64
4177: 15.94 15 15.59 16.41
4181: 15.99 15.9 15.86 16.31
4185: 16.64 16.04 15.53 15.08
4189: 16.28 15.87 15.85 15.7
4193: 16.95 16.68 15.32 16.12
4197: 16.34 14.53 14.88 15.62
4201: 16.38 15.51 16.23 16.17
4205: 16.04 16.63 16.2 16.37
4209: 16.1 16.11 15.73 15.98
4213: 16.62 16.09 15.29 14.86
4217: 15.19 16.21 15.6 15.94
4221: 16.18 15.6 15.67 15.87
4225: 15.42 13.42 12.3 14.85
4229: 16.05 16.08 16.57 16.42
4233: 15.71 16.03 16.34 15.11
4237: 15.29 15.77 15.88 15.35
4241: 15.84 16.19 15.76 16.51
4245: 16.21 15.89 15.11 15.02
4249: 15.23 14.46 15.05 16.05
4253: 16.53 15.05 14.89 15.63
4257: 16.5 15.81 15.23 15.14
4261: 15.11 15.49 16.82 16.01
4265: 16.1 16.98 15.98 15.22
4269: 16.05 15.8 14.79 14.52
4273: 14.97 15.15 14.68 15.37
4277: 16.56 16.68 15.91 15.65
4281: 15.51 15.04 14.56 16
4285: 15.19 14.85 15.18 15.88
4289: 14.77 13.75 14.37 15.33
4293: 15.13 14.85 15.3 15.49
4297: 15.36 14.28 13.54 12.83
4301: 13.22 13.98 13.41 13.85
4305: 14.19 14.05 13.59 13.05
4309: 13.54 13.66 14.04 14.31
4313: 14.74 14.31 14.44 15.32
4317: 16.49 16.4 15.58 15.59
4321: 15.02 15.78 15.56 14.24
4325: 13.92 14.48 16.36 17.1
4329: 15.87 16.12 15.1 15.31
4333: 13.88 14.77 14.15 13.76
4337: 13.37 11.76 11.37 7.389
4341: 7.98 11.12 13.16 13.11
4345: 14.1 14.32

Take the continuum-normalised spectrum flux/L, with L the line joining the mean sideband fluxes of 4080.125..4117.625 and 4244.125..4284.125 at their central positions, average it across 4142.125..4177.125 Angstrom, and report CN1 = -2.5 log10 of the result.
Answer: -0.06 mag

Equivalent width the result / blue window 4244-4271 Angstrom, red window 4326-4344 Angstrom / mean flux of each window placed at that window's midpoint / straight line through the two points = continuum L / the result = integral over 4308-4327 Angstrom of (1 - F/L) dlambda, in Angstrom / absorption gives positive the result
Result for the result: -1.22 Angstrom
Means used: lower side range 15.7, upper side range 13.5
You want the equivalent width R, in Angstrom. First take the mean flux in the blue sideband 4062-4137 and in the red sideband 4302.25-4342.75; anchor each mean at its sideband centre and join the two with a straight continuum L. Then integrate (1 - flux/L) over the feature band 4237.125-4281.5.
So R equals -3.56 Angstrom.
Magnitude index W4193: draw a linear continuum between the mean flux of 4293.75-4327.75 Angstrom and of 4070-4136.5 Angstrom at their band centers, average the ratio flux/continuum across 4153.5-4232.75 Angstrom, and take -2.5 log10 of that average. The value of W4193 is -0.06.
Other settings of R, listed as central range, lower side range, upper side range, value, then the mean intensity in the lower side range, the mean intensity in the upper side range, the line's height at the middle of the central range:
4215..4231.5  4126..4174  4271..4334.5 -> 0.2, 16.2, 14.9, 15.6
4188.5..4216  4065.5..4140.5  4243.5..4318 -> -1.3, 15.5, 15.1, 15.3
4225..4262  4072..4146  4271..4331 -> -1.1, 15.5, 14.9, 15.1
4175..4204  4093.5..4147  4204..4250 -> -0.6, 15.4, 15.7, 15.6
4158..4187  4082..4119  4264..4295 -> -1.9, 15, 15.4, 15.2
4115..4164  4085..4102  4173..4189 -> -3.0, 14.8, 15.8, 15.3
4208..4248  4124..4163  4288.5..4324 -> -0.8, 16.2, 14.5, 15.4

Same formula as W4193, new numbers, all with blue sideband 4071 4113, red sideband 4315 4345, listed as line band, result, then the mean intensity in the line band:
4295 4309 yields 0.022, 13.9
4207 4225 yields -0.096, 15.8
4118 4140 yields -0.095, 16.1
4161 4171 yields -0.126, 16.5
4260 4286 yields -0.091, 15.6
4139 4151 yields -0.110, 16.3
